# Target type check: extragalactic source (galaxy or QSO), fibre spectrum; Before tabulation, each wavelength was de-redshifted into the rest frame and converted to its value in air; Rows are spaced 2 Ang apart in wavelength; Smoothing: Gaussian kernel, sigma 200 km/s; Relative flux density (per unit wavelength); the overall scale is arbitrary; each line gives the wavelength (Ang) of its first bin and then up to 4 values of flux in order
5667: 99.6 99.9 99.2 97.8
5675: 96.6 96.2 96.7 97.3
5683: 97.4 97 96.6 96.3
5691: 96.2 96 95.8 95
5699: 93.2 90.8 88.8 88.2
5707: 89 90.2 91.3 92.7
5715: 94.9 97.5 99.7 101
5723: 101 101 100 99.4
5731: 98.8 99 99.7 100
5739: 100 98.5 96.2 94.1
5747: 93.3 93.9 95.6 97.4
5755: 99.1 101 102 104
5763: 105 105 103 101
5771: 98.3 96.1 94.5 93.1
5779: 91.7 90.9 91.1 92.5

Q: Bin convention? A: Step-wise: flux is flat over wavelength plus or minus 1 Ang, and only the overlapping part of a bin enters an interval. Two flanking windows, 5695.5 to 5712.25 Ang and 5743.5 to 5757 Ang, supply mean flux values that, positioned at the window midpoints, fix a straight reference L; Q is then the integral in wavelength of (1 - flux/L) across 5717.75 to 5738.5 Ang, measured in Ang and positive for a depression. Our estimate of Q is -1.4 Ang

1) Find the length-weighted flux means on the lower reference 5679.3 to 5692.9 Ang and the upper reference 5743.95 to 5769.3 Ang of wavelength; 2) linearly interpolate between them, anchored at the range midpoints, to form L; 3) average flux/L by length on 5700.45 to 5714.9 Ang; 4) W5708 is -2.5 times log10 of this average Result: 0.08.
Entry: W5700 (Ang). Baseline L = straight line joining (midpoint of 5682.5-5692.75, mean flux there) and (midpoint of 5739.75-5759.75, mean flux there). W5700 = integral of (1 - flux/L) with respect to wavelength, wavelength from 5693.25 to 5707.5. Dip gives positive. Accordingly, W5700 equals 0.71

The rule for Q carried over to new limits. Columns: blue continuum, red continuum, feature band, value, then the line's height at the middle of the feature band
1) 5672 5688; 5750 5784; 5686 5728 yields 1.0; 97.3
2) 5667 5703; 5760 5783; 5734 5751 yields 0.1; 97.5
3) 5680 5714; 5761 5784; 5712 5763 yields -1.5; 95.7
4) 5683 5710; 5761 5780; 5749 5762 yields -0.2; 97.8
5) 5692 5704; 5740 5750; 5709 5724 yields -0.4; 94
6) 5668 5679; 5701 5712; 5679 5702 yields -0.5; 93.6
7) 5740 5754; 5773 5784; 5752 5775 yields -1.7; 94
